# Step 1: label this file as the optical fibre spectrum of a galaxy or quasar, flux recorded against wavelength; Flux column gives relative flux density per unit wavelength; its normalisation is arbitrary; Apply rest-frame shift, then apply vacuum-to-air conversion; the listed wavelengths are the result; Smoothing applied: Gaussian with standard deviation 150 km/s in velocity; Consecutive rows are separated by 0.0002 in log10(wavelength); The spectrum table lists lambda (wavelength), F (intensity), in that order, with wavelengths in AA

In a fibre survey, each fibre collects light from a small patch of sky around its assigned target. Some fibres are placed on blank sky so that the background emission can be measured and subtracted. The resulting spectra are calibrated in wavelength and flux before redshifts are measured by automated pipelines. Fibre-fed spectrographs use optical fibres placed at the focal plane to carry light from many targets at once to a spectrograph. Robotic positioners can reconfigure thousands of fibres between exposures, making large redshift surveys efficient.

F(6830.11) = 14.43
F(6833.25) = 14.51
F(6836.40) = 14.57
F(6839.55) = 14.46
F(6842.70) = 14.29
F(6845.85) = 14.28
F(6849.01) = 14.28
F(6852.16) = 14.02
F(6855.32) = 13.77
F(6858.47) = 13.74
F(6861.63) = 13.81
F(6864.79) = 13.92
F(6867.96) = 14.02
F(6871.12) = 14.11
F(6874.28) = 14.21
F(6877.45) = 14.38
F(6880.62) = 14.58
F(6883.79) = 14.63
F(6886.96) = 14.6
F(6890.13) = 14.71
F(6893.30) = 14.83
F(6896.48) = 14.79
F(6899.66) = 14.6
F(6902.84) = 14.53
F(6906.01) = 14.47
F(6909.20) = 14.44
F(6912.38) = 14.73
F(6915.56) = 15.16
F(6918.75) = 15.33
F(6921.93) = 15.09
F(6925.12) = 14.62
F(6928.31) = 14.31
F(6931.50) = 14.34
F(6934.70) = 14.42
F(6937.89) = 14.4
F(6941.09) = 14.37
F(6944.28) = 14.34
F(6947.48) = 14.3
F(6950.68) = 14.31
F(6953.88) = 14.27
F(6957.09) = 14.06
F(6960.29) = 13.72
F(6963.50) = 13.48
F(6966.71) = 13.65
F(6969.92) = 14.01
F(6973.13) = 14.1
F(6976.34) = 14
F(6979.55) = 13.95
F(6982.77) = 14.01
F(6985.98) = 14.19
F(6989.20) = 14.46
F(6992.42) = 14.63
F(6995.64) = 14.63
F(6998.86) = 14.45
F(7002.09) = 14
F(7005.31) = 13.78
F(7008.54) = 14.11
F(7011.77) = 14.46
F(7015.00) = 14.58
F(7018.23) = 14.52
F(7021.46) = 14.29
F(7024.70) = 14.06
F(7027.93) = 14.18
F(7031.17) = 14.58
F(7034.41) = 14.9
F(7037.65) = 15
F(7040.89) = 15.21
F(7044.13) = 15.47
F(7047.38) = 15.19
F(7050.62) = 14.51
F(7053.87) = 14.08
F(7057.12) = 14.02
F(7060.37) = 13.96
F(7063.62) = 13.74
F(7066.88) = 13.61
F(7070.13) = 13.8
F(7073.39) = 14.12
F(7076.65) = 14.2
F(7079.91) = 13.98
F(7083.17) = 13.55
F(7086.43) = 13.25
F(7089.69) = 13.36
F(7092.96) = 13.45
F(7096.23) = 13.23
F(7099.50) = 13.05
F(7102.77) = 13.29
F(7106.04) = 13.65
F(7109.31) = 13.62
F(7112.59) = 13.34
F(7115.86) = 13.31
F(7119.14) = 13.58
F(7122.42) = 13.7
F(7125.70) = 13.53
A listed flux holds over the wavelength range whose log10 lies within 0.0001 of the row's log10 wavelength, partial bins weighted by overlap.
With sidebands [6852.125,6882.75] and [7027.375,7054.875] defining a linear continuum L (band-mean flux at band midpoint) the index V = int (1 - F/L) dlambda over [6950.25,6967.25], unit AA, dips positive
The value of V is 0.7 AA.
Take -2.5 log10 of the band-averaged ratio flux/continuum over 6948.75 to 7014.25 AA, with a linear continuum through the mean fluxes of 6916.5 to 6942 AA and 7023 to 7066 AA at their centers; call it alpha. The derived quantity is 0.03 mag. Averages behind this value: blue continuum 14.6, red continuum 14.5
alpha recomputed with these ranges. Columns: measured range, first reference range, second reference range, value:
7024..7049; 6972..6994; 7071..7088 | -0.07 mag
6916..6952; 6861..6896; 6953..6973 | -0.04 mag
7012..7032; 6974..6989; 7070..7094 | -0.03 mag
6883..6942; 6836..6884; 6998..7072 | -0.03 mag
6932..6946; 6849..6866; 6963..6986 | -0.04 mag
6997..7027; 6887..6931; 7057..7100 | -0.01 mag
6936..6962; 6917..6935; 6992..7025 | 0.03 mag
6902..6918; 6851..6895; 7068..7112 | -0.04 mag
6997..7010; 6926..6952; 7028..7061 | 0.04 mag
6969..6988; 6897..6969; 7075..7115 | 0.01 mag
